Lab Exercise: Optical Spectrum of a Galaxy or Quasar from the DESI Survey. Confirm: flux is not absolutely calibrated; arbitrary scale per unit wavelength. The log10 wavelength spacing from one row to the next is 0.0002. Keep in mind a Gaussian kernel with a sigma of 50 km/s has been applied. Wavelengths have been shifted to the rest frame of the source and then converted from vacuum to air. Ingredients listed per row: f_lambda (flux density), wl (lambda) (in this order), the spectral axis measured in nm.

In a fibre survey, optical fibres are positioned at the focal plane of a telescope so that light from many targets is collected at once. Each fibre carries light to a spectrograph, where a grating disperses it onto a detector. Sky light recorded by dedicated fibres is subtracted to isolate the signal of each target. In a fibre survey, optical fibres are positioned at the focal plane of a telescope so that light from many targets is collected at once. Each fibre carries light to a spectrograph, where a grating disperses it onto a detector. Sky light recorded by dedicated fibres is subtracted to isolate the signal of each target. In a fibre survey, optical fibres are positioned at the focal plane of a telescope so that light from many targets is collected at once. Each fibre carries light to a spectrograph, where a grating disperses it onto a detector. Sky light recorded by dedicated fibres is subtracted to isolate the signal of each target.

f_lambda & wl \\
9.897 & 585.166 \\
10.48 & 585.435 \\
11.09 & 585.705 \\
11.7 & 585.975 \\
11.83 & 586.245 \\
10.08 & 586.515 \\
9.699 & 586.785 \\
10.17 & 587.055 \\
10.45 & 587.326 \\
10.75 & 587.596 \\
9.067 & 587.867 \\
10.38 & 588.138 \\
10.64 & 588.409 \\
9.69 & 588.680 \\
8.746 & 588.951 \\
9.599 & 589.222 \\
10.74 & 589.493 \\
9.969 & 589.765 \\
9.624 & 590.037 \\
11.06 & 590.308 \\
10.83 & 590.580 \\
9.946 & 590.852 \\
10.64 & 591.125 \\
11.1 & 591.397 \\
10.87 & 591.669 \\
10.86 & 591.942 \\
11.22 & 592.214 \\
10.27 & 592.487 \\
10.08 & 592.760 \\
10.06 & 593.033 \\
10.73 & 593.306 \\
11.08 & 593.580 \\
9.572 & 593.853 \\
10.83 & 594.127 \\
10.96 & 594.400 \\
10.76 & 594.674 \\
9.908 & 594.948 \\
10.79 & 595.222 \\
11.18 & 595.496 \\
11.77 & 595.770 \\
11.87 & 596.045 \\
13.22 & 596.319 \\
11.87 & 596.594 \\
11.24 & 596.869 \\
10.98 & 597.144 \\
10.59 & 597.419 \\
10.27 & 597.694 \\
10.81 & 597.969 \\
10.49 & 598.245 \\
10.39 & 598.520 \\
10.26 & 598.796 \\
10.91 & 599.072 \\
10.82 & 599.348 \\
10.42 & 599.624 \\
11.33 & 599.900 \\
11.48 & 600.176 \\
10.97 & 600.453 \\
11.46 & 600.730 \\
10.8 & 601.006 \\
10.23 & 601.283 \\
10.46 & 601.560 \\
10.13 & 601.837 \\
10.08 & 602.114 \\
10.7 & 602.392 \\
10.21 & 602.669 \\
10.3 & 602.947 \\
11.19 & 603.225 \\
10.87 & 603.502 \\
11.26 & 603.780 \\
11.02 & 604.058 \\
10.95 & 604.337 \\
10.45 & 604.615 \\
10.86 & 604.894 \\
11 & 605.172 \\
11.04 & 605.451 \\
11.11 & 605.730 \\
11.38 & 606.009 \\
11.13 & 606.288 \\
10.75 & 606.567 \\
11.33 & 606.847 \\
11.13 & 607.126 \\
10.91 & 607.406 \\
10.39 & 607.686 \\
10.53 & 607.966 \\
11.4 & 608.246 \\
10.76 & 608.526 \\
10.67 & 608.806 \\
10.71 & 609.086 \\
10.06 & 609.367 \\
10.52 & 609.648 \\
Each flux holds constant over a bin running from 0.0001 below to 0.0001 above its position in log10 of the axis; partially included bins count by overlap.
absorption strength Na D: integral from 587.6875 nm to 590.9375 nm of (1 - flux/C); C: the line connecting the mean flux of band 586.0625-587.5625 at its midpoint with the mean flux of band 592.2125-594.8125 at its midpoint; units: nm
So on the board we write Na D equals 0.15 nm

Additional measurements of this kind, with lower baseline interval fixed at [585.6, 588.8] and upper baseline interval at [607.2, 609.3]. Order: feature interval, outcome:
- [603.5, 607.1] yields -0.10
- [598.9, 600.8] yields -0.07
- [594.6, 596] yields -0.05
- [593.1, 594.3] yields 0.00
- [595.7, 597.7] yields -0.18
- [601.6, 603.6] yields 0.03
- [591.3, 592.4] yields -0.05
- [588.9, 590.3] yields 0.08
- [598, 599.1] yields 0.01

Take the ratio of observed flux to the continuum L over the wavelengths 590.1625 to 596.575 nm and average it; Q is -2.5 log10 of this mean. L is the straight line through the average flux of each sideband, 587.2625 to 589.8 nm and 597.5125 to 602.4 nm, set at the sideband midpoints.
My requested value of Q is -0.061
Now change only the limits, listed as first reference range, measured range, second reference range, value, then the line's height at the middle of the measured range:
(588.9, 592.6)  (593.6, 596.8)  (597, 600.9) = -0.05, 10.6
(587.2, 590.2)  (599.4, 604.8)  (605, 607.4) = 0.01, 10.8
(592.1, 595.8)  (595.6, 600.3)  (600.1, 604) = -0.04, 10.7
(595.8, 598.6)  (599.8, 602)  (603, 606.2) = 0.03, 11.1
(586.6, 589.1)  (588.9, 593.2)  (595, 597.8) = 0.01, 10.5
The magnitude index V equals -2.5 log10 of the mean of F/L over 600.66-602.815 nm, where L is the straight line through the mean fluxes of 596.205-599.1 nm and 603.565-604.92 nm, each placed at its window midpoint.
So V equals 0.05 mag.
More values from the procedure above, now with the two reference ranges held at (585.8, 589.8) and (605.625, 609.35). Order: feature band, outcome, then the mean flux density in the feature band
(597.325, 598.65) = 0.008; 10.5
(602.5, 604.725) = -0.001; 10.8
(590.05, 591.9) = -0.033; 10.7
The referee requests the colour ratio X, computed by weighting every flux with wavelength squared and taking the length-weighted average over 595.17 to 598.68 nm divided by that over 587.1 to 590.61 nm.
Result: 1.1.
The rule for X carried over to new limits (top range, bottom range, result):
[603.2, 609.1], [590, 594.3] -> 1.08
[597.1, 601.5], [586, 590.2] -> 1.10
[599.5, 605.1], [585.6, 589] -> 1.09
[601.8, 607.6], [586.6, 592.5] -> 1.11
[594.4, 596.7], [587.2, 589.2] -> 1.17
